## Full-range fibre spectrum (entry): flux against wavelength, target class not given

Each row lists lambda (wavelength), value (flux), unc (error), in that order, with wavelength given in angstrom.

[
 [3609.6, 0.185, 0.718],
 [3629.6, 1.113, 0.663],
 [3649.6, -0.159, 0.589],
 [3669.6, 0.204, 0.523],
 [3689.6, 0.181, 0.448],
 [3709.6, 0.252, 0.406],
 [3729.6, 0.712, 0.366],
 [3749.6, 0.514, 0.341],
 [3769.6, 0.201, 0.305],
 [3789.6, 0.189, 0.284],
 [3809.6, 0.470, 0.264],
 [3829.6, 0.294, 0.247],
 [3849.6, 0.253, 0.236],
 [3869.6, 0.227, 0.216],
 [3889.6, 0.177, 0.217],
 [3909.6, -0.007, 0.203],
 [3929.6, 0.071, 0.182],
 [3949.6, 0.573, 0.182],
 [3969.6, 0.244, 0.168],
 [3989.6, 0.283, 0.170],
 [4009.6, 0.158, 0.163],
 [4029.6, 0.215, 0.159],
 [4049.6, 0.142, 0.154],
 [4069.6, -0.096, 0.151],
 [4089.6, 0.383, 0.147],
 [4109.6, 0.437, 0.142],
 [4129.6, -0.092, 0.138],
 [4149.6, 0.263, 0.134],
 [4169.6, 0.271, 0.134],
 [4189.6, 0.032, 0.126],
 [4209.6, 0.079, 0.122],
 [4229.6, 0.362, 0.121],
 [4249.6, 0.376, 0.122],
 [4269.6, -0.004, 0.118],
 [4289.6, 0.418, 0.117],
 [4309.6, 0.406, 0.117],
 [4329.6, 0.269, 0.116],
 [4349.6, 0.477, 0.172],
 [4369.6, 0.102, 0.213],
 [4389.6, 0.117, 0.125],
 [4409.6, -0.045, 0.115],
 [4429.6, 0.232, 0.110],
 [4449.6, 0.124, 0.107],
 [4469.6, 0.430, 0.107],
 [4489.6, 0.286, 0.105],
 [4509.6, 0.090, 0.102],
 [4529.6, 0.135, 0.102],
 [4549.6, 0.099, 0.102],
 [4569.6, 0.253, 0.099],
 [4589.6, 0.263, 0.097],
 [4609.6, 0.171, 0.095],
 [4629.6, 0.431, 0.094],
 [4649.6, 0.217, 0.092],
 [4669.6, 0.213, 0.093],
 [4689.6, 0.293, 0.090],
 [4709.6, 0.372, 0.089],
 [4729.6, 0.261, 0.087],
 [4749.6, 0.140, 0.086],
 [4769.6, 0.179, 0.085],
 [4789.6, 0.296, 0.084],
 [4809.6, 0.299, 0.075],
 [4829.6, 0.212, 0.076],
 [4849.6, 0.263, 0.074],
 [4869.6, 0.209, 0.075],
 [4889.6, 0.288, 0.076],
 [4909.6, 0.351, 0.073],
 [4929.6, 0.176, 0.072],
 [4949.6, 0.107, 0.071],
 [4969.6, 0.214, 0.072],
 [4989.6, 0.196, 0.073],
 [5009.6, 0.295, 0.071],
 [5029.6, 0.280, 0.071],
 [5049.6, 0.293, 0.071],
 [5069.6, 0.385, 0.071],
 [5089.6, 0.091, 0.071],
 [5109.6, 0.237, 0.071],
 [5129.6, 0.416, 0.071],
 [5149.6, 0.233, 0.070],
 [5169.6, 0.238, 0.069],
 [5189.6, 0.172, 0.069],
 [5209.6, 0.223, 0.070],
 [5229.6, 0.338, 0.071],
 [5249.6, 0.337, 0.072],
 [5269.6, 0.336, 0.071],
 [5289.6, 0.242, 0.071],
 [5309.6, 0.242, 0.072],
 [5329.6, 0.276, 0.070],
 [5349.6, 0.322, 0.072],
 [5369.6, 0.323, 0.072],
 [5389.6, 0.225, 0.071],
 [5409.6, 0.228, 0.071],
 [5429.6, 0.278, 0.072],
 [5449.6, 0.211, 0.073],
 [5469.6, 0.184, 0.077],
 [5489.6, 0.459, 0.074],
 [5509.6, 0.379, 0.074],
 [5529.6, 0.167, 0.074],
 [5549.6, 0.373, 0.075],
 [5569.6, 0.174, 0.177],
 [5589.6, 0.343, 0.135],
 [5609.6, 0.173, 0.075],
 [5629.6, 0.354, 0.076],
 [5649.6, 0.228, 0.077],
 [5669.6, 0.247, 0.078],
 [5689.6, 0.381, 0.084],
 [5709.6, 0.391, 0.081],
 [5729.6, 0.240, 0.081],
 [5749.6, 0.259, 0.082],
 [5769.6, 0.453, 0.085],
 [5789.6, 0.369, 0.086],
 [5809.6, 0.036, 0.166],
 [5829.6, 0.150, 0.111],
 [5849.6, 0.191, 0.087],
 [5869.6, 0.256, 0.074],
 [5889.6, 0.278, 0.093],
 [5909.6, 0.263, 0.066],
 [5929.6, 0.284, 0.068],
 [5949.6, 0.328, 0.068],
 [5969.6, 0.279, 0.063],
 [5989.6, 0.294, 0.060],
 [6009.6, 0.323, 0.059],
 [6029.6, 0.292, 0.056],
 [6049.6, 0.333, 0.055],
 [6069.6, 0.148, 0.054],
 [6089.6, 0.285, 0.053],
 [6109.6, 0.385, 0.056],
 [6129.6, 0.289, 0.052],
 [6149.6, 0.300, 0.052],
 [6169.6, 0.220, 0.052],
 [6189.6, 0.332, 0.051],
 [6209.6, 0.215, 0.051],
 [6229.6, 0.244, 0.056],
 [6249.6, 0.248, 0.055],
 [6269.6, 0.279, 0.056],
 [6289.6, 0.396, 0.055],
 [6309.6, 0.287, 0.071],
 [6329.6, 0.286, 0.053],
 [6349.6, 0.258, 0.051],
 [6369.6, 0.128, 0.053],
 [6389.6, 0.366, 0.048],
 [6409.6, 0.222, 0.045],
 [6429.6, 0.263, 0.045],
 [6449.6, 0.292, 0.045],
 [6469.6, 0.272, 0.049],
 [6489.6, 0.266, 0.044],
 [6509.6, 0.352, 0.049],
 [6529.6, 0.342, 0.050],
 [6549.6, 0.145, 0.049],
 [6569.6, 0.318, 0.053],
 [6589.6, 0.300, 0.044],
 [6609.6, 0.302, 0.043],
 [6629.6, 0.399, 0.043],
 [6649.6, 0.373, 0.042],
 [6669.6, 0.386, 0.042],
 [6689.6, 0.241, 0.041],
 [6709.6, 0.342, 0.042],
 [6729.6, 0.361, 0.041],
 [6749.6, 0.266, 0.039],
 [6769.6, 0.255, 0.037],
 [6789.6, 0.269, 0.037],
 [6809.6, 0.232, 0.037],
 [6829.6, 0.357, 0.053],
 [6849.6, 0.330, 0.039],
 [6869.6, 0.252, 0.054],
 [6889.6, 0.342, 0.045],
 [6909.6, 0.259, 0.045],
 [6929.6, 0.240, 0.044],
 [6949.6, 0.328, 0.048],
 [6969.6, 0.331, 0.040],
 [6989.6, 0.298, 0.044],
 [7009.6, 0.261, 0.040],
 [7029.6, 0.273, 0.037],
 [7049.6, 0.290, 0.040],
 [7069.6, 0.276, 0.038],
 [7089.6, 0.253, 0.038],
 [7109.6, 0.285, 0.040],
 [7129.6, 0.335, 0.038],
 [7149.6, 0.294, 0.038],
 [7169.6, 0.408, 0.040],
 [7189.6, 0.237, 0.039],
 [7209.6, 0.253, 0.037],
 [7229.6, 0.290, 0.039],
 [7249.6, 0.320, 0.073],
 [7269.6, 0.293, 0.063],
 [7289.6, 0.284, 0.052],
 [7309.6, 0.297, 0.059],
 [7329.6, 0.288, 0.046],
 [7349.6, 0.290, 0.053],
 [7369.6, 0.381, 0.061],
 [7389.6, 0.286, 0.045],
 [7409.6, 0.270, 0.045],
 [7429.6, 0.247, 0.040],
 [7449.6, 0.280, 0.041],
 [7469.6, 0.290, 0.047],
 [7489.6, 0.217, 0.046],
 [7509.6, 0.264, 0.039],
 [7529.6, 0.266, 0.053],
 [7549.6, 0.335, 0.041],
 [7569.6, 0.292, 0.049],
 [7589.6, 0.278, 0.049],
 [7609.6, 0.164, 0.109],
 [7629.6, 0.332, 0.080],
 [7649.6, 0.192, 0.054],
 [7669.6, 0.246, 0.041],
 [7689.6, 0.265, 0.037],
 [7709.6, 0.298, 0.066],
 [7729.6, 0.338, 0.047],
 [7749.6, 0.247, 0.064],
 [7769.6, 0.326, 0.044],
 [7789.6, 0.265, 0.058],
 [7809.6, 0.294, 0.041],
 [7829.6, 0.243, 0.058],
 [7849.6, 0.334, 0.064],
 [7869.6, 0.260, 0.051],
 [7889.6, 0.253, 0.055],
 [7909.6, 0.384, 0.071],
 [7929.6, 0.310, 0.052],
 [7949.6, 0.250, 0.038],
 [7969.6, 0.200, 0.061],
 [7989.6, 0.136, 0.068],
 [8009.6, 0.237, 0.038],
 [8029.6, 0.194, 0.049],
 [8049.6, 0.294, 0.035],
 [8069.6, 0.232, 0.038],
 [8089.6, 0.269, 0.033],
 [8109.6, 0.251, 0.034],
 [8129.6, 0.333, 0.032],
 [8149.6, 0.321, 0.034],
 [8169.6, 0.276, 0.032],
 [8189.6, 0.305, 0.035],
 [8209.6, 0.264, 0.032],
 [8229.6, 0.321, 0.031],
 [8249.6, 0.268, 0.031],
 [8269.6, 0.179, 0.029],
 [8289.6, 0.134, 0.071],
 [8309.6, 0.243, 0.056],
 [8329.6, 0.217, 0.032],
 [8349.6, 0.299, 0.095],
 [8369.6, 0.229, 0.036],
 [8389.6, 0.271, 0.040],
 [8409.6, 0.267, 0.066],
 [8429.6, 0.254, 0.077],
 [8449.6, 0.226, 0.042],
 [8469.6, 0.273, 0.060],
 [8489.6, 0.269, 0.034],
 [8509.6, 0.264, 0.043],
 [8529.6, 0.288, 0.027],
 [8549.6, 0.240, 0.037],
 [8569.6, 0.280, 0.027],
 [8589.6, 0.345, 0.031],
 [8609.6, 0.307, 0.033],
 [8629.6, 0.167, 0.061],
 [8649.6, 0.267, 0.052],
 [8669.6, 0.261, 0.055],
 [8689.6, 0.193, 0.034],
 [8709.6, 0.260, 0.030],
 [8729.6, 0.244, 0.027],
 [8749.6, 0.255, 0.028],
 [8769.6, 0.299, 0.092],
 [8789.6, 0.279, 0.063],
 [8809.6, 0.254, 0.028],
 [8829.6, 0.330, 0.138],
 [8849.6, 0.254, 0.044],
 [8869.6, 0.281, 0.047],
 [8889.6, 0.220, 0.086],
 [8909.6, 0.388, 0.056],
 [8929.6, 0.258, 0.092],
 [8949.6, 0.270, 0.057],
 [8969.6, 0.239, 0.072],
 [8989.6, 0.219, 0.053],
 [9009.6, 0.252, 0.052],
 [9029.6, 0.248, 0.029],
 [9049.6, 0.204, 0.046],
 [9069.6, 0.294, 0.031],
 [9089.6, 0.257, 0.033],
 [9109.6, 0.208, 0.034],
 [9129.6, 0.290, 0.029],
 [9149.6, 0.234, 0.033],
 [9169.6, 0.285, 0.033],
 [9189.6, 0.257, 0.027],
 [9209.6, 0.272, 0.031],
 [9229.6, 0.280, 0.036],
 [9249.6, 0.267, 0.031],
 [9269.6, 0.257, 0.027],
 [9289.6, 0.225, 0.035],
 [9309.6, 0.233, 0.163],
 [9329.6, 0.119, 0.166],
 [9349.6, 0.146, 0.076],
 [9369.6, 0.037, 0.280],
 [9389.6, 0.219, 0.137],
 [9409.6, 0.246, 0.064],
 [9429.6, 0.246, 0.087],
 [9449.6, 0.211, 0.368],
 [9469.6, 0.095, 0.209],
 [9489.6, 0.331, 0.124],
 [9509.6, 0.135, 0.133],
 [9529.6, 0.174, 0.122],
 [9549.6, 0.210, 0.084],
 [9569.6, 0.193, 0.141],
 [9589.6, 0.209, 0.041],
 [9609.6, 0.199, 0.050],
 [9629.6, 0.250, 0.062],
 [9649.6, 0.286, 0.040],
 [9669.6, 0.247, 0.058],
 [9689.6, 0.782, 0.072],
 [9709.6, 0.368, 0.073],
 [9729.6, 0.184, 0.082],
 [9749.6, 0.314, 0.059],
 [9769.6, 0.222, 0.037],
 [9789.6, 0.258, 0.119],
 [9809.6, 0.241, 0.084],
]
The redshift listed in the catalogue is 0.48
